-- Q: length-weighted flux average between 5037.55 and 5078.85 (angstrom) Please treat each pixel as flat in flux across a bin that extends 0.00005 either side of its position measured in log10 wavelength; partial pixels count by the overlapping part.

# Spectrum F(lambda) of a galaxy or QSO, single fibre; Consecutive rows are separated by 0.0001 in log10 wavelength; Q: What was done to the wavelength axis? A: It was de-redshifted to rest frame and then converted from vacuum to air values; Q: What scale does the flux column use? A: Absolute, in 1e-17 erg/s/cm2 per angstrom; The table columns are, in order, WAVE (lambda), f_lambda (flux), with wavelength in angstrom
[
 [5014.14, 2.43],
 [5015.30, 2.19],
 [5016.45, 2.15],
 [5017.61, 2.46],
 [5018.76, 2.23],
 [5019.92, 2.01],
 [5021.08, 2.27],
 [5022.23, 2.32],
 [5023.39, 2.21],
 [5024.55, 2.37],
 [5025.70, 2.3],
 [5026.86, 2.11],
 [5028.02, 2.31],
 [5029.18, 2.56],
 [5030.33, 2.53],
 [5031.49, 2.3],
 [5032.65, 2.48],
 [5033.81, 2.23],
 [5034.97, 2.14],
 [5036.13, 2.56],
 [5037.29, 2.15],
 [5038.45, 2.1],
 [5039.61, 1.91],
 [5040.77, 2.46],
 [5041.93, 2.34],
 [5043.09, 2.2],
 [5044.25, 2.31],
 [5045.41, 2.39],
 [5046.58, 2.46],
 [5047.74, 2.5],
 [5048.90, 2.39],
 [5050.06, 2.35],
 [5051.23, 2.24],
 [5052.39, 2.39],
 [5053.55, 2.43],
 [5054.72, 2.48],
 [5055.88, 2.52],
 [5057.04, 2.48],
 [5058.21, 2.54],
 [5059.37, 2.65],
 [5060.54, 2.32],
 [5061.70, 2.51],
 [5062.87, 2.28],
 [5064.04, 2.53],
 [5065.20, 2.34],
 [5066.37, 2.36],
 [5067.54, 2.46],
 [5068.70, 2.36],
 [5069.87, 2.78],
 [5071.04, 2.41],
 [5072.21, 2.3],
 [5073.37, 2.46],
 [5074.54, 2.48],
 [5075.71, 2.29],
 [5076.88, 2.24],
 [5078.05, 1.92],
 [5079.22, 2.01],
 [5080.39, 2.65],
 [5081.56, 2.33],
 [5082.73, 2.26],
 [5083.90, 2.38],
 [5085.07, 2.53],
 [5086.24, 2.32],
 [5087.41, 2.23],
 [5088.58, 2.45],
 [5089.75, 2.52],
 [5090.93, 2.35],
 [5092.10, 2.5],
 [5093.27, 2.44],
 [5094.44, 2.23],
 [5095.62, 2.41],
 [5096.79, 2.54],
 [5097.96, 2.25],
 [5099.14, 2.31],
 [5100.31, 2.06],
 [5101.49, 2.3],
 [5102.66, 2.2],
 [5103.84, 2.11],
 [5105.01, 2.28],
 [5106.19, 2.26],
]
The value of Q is 2.37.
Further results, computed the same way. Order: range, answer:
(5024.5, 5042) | 2.3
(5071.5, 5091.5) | 2.34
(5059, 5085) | 2.38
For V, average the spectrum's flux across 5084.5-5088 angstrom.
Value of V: 2.36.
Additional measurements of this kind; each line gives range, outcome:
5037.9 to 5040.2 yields 2.01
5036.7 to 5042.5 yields 2.19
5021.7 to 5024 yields 2.26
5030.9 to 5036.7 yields 2.34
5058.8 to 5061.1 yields 2.48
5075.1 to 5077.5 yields 2.26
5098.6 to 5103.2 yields 2.22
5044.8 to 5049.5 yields 2.43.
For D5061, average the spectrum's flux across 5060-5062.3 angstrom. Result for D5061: 2.42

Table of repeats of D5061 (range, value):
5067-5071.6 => 2.5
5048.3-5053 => 2.35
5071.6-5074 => 2.39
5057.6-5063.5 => 2.46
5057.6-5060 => 2.58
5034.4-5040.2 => 2.17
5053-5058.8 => 2.49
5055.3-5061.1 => 2.5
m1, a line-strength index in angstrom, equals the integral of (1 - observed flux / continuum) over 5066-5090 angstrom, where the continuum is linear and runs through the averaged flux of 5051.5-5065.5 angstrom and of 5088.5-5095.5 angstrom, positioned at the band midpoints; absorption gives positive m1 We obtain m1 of 0.6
